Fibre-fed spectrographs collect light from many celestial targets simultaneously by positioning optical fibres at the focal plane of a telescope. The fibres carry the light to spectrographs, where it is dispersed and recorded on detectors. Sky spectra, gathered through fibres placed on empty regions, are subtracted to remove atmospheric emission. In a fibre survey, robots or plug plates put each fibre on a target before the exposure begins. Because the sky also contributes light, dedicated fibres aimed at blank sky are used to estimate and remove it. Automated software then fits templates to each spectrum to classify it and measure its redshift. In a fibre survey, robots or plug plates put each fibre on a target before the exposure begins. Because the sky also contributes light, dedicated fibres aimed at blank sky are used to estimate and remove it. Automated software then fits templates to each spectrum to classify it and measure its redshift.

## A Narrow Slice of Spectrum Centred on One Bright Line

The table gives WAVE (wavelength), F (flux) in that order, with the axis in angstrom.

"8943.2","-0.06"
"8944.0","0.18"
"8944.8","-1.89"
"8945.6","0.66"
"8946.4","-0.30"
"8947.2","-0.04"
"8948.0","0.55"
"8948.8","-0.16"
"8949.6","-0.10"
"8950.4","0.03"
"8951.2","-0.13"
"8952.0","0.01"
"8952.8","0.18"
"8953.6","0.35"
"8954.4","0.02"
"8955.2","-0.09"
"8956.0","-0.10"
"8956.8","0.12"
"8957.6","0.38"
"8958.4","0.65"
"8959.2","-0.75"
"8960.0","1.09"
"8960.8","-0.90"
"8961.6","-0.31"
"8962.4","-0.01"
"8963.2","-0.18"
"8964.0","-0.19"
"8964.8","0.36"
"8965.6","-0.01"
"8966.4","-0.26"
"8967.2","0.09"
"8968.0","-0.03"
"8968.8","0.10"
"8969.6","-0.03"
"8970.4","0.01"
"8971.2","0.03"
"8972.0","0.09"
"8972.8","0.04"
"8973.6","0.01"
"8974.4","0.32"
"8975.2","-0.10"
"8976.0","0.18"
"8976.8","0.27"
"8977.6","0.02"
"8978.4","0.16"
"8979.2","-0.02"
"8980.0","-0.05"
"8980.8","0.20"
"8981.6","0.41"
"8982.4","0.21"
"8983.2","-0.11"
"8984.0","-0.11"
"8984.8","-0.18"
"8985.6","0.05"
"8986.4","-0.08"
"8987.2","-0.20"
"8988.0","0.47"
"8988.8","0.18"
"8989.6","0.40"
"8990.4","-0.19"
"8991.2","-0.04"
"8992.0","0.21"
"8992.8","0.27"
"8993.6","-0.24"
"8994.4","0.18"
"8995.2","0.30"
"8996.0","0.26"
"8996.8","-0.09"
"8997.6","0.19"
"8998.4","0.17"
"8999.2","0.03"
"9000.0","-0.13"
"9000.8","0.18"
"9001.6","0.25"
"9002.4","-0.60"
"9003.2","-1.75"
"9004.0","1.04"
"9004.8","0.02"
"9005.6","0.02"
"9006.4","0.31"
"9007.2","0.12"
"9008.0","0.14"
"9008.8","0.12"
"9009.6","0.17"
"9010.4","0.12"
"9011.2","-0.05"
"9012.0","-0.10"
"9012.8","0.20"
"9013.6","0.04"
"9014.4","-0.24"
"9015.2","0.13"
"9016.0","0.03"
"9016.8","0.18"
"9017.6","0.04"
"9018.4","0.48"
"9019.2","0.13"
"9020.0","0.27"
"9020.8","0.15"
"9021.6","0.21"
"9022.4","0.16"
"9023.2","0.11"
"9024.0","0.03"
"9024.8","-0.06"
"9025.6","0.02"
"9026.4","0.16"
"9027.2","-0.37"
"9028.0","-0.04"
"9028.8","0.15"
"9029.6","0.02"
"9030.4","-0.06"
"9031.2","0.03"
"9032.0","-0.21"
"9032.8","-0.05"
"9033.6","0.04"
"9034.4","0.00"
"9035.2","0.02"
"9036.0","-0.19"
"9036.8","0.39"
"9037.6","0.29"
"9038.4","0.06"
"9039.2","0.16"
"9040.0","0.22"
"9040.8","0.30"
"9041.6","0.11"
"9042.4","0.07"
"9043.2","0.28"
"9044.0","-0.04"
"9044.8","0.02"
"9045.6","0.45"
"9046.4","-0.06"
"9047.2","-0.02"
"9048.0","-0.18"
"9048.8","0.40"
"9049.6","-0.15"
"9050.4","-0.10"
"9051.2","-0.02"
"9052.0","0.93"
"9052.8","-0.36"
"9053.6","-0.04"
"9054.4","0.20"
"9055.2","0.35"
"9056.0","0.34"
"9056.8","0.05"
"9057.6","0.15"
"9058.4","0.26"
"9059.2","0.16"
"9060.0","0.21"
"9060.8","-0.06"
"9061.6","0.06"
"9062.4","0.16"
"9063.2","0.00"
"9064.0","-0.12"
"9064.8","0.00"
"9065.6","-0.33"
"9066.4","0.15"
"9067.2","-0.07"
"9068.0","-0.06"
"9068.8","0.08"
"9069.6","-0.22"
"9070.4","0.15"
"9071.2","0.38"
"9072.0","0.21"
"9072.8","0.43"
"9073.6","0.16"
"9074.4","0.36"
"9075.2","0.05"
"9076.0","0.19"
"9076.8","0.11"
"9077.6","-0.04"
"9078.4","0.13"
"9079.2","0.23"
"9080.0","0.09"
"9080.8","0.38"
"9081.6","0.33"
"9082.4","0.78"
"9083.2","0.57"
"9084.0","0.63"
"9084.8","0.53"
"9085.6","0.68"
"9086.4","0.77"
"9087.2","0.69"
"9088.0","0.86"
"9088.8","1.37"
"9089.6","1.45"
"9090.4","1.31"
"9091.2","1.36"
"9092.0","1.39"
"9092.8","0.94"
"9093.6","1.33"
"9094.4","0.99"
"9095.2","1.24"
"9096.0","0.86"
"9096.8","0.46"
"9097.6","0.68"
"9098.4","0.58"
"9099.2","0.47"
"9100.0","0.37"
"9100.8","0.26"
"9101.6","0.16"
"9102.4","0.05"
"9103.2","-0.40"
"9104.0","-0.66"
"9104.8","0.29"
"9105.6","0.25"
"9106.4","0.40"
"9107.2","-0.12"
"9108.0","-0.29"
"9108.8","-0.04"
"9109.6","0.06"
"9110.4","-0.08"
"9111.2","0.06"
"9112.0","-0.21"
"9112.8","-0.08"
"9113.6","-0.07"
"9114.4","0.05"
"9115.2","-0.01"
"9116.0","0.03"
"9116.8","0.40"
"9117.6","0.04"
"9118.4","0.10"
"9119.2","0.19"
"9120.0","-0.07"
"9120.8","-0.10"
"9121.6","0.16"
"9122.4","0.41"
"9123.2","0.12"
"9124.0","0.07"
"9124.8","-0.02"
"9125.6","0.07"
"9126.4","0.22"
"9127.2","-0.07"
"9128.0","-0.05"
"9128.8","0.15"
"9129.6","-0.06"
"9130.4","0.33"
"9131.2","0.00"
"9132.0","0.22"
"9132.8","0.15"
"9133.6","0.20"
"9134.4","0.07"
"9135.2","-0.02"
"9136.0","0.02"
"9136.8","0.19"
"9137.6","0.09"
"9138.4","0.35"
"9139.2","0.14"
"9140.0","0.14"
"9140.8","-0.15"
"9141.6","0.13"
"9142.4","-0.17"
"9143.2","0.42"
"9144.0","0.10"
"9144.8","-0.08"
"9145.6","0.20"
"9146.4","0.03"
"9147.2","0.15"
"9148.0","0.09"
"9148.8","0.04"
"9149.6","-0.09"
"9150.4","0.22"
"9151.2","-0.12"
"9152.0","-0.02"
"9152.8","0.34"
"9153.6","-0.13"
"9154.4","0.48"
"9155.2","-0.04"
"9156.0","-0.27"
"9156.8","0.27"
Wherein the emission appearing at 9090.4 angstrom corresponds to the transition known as [O II] 3727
